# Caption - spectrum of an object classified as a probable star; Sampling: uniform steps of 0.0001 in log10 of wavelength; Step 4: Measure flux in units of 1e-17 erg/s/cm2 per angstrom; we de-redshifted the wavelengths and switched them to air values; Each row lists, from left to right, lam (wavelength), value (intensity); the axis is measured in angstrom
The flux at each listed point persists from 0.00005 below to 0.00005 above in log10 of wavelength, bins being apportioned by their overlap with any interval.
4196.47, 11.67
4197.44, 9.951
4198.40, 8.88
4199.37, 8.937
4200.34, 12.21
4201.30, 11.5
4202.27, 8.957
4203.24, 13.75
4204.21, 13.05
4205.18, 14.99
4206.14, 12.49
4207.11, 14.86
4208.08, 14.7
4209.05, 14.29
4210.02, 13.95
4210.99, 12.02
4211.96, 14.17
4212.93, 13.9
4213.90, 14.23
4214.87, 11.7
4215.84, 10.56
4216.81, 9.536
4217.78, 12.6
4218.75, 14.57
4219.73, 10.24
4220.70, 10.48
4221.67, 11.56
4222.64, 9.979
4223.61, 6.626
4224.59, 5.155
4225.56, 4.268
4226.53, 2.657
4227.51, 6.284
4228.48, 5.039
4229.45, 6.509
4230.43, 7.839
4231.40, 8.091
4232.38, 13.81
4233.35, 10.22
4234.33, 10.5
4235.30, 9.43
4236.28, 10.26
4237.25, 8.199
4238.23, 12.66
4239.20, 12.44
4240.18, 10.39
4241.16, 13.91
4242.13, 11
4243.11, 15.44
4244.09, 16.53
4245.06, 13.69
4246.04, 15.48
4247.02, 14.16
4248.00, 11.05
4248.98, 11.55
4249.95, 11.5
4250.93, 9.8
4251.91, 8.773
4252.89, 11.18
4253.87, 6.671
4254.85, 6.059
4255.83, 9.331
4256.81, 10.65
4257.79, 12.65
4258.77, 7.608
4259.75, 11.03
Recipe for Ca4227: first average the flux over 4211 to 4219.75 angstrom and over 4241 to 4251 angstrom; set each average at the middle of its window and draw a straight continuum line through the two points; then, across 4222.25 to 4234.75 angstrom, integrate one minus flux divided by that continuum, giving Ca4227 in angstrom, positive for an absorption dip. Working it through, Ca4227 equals 5.3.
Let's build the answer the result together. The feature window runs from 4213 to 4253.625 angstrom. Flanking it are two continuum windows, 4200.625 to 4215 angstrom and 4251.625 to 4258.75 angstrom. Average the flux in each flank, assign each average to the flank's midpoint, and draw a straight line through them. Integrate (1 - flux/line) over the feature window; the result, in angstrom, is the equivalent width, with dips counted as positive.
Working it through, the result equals 1.6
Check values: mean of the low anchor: 13.3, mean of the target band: 10.5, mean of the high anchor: 9.23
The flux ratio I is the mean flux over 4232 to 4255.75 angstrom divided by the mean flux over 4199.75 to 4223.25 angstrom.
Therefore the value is 0.9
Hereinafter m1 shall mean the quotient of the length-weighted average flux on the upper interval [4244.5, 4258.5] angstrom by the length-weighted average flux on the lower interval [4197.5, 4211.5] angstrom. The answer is 0.9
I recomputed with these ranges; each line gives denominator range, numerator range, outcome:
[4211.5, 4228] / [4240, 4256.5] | 1.17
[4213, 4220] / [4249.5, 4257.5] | 0.77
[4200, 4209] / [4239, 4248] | 1.04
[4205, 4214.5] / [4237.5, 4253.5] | 0.89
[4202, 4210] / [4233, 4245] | 0.87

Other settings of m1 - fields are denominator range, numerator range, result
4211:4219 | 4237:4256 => 0.92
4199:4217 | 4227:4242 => 0.77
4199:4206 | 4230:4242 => 0.89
